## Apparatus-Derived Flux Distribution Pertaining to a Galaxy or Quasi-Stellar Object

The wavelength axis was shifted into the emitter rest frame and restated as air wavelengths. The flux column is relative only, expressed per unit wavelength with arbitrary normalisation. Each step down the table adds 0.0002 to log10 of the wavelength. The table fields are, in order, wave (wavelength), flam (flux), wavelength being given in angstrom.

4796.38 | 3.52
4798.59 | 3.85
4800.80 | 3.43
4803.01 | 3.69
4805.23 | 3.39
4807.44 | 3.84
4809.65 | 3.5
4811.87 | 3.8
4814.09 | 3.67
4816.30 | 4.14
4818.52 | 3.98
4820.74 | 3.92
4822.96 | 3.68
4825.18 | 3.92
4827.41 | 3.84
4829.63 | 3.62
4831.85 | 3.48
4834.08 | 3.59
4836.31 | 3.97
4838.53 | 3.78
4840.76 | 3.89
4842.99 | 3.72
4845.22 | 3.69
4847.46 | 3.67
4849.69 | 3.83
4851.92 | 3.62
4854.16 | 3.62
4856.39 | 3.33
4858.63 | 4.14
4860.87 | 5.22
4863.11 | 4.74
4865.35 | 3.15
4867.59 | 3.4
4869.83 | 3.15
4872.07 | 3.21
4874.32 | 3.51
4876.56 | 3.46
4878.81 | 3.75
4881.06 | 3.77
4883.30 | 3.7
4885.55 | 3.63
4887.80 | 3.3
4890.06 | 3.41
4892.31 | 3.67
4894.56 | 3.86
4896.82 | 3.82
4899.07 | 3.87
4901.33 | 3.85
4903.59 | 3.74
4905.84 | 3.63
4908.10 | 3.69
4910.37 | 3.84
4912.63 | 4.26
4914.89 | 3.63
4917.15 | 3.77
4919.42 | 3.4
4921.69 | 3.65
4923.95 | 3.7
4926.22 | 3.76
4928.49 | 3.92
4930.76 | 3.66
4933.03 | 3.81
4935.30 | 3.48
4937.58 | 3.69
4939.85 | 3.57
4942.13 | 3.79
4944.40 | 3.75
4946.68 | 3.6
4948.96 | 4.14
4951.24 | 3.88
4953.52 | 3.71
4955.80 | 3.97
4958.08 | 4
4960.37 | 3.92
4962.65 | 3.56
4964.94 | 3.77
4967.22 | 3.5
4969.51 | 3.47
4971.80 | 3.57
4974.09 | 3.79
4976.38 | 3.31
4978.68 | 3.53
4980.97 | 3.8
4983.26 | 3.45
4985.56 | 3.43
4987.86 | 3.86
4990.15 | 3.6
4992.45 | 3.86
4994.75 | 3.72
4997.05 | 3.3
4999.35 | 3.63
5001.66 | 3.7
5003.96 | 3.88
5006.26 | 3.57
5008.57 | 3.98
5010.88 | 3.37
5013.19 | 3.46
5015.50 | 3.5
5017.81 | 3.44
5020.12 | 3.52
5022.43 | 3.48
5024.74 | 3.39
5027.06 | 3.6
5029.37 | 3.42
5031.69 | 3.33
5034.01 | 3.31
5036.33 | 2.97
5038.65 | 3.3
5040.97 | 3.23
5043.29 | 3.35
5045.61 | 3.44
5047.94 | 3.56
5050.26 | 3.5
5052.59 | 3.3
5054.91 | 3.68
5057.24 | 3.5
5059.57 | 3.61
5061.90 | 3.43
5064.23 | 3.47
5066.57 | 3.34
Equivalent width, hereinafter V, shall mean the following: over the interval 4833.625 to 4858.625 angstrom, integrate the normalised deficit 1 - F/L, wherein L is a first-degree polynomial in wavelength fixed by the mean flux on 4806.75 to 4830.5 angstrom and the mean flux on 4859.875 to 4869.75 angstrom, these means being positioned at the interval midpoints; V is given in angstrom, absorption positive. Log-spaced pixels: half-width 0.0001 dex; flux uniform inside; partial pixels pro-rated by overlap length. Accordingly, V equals 1.3 angstrom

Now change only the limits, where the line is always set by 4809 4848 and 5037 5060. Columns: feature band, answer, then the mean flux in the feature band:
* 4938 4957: -1.1 angstrom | 3.8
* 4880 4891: 0.4 angstrom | 3.56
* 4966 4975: -0.1 angstrom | 3.58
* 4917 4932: -0.3 angstrom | 3.69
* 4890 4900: -0.2 angstrom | 3.76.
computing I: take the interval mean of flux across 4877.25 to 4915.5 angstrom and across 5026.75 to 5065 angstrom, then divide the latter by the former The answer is 0.91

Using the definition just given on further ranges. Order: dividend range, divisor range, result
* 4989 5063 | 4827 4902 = 0.94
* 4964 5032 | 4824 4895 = 0.97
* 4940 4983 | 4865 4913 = 1.03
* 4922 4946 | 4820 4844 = 0.99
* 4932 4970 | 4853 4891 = 1.02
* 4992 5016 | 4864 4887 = 1.04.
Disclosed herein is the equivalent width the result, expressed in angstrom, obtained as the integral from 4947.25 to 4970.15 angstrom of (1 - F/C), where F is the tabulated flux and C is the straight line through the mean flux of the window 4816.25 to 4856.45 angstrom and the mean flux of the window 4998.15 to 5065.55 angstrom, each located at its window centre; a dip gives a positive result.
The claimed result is -1.4 angstrom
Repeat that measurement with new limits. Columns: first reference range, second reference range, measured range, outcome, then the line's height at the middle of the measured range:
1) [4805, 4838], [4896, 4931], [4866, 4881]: 1.33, 3.77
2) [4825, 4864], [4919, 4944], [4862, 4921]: 1.65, 3.77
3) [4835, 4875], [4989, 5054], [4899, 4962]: -2.32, 3.64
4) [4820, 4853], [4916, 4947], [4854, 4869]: -0.88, 3.73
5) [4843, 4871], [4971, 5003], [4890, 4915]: -0.43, 3.73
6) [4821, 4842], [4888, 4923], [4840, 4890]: 0.64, 3.74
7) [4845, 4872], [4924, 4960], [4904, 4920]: 0.10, 3.78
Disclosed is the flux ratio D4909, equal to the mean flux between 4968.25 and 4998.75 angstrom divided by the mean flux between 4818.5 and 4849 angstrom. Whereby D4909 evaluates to 0.96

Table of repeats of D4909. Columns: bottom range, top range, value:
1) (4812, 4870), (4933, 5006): 0.97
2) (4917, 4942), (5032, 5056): 0.92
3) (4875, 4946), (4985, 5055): 0.95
